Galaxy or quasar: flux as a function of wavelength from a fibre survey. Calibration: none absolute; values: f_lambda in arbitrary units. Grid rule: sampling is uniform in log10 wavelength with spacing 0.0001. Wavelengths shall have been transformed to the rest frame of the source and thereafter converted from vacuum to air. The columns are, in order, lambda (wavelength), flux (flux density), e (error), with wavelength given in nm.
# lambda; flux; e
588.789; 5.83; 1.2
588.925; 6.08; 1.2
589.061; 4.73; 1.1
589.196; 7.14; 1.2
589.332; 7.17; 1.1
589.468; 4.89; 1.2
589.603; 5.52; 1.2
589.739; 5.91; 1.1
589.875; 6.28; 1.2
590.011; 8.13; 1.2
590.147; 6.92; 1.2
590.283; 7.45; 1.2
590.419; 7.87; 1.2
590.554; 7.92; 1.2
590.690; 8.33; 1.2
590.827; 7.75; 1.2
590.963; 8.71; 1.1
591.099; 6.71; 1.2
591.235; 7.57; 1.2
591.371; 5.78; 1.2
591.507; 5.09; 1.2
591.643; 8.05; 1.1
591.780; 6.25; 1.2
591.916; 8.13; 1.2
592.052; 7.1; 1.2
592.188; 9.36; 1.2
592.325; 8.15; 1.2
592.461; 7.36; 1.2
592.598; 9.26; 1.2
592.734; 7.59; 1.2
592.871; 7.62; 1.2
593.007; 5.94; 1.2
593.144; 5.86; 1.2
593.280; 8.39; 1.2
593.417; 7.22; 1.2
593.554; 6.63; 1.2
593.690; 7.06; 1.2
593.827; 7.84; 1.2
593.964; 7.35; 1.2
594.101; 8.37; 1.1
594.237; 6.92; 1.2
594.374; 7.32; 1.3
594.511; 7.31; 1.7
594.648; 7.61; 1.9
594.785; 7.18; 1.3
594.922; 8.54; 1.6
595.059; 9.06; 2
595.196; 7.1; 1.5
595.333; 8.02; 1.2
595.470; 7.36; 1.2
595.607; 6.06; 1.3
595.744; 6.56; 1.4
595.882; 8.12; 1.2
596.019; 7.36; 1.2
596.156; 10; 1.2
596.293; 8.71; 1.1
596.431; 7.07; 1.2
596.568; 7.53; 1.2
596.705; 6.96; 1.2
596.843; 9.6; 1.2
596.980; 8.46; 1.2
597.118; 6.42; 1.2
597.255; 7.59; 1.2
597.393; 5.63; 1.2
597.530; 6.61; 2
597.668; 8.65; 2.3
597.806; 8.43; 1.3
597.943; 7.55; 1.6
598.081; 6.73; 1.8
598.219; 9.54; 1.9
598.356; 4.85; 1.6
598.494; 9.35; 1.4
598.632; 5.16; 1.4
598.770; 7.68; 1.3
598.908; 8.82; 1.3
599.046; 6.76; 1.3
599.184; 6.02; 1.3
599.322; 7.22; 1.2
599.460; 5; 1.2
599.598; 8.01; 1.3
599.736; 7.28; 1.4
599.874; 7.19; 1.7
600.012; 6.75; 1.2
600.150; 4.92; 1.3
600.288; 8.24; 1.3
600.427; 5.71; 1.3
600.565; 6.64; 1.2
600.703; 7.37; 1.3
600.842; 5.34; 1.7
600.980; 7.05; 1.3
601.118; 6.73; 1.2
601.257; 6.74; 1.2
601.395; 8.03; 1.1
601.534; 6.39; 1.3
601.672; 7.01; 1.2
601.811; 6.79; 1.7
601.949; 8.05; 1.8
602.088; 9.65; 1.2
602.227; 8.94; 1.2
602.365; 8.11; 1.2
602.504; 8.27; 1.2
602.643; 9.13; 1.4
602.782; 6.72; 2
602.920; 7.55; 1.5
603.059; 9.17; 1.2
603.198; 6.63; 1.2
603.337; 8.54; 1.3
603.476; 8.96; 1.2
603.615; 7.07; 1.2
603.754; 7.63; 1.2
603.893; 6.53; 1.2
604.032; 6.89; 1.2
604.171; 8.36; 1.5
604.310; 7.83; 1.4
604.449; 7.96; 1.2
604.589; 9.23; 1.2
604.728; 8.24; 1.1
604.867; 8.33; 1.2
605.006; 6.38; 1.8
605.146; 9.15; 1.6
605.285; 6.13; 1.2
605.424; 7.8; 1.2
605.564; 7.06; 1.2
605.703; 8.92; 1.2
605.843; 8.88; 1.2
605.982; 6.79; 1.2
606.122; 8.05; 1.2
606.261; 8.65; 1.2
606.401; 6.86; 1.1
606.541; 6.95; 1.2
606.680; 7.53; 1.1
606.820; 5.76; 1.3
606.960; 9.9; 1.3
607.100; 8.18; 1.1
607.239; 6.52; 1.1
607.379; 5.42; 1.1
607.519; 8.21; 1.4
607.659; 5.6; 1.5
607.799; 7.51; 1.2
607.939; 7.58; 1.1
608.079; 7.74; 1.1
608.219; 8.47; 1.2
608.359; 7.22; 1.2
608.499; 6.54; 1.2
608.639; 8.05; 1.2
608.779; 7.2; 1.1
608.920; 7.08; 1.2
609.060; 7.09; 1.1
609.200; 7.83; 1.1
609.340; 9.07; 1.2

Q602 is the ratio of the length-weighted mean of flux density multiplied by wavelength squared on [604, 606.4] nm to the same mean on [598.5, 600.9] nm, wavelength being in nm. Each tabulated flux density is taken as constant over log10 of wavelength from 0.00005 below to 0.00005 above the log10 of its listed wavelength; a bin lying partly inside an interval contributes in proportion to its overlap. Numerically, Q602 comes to 1.19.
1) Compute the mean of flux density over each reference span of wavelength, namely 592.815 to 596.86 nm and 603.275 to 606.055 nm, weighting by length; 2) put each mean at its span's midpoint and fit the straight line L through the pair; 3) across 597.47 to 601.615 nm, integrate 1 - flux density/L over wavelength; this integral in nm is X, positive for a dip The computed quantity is 0.35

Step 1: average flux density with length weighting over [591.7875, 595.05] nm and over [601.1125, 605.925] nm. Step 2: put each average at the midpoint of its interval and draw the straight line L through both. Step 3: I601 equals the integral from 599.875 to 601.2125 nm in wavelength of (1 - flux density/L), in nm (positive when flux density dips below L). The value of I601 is 0.21 nm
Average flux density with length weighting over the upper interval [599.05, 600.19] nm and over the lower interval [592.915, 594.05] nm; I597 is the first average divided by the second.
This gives 0.93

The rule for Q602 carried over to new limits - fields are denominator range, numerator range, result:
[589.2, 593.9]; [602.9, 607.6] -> 1.12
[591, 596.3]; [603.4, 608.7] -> 1.06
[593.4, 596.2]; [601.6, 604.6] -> 1.08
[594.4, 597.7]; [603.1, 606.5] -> 1.05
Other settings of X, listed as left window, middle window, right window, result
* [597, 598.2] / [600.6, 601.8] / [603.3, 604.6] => 0.12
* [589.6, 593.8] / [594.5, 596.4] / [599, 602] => -0.19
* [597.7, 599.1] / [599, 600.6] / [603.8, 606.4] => 0.20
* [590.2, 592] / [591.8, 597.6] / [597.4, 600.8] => -0.28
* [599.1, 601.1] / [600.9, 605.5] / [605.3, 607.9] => -0.48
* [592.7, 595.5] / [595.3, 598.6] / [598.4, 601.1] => -0.21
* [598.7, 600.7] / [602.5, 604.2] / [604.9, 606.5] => -0.09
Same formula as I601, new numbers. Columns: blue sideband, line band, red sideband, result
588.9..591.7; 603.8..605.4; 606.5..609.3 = -0.11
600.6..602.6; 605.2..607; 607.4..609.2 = -0.06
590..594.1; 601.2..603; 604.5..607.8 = -0.06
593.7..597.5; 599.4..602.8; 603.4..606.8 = 0.21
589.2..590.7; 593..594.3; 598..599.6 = -0.05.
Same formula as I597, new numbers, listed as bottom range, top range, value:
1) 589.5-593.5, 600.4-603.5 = 1.04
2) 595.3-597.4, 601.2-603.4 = 1.03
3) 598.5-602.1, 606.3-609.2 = 1.05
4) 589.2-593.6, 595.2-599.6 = 1.03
